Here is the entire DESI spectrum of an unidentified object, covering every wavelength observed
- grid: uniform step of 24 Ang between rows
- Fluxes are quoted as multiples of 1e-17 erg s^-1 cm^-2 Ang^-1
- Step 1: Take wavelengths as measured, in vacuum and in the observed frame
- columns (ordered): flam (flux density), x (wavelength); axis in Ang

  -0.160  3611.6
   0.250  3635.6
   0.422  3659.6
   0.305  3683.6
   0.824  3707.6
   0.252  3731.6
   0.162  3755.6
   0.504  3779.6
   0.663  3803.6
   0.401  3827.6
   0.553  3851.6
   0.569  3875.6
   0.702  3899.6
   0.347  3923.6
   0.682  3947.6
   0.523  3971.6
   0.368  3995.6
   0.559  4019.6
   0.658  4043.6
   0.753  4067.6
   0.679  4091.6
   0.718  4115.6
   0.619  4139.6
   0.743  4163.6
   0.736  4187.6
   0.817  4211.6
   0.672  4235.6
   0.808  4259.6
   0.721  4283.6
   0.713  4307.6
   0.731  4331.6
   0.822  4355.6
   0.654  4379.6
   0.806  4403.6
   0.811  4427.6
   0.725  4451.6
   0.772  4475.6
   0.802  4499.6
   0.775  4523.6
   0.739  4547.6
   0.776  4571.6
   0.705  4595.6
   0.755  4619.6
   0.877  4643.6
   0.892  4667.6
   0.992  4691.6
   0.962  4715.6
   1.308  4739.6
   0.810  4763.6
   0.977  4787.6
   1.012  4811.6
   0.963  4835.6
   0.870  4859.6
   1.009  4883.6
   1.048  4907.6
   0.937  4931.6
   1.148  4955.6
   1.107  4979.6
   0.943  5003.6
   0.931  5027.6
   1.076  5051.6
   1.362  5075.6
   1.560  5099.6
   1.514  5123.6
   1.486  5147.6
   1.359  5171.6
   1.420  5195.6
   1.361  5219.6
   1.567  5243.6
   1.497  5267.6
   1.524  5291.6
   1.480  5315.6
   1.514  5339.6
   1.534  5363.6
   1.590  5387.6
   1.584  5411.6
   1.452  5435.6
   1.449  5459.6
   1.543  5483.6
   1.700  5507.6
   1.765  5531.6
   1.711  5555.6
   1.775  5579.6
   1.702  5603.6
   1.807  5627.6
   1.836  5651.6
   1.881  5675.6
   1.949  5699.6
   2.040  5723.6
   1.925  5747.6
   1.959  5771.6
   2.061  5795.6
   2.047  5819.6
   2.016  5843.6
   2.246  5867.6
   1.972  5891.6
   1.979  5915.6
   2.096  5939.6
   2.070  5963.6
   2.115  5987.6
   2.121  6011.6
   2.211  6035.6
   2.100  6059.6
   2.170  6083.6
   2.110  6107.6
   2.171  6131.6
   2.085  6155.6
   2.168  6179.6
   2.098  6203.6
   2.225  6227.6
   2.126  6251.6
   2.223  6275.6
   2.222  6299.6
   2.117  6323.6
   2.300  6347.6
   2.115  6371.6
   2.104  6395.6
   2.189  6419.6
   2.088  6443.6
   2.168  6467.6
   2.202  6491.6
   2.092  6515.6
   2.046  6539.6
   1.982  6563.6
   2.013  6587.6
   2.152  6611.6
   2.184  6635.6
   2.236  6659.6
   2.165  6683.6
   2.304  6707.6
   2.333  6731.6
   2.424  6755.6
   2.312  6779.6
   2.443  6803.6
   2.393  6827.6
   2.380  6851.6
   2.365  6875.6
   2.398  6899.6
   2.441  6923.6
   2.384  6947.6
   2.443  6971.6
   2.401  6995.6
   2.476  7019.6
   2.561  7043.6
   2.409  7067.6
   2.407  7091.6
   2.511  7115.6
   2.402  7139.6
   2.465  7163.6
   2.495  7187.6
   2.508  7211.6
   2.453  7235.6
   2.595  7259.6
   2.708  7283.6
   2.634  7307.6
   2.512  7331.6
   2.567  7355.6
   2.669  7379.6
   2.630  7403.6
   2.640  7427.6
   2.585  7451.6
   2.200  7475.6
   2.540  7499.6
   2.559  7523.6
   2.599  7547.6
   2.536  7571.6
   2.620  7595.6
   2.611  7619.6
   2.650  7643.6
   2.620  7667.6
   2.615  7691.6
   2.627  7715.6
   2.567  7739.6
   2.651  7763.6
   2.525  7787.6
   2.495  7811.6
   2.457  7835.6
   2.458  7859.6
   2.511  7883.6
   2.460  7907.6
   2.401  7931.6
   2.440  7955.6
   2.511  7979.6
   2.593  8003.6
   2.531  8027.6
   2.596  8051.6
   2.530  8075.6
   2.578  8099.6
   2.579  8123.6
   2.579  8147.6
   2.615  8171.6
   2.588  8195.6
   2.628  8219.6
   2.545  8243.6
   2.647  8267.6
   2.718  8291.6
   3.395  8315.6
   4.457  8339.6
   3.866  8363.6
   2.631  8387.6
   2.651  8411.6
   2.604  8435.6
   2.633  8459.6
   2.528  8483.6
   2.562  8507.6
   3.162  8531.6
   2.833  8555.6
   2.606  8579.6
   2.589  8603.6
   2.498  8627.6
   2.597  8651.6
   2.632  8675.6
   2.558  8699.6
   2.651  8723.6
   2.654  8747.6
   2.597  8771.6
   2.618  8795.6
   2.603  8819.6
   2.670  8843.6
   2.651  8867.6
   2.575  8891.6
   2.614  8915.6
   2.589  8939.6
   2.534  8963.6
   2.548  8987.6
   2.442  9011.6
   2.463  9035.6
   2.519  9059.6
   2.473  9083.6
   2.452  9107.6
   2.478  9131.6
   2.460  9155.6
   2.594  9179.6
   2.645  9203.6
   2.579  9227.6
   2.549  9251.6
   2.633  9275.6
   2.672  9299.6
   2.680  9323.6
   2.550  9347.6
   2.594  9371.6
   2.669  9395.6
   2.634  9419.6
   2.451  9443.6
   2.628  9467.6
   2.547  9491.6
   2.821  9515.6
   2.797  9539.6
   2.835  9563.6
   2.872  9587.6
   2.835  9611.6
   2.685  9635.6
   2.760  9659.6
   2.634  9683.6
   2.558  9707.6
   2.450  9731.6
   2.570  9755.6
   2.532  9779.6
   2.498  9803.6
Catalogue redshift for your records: 0.27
